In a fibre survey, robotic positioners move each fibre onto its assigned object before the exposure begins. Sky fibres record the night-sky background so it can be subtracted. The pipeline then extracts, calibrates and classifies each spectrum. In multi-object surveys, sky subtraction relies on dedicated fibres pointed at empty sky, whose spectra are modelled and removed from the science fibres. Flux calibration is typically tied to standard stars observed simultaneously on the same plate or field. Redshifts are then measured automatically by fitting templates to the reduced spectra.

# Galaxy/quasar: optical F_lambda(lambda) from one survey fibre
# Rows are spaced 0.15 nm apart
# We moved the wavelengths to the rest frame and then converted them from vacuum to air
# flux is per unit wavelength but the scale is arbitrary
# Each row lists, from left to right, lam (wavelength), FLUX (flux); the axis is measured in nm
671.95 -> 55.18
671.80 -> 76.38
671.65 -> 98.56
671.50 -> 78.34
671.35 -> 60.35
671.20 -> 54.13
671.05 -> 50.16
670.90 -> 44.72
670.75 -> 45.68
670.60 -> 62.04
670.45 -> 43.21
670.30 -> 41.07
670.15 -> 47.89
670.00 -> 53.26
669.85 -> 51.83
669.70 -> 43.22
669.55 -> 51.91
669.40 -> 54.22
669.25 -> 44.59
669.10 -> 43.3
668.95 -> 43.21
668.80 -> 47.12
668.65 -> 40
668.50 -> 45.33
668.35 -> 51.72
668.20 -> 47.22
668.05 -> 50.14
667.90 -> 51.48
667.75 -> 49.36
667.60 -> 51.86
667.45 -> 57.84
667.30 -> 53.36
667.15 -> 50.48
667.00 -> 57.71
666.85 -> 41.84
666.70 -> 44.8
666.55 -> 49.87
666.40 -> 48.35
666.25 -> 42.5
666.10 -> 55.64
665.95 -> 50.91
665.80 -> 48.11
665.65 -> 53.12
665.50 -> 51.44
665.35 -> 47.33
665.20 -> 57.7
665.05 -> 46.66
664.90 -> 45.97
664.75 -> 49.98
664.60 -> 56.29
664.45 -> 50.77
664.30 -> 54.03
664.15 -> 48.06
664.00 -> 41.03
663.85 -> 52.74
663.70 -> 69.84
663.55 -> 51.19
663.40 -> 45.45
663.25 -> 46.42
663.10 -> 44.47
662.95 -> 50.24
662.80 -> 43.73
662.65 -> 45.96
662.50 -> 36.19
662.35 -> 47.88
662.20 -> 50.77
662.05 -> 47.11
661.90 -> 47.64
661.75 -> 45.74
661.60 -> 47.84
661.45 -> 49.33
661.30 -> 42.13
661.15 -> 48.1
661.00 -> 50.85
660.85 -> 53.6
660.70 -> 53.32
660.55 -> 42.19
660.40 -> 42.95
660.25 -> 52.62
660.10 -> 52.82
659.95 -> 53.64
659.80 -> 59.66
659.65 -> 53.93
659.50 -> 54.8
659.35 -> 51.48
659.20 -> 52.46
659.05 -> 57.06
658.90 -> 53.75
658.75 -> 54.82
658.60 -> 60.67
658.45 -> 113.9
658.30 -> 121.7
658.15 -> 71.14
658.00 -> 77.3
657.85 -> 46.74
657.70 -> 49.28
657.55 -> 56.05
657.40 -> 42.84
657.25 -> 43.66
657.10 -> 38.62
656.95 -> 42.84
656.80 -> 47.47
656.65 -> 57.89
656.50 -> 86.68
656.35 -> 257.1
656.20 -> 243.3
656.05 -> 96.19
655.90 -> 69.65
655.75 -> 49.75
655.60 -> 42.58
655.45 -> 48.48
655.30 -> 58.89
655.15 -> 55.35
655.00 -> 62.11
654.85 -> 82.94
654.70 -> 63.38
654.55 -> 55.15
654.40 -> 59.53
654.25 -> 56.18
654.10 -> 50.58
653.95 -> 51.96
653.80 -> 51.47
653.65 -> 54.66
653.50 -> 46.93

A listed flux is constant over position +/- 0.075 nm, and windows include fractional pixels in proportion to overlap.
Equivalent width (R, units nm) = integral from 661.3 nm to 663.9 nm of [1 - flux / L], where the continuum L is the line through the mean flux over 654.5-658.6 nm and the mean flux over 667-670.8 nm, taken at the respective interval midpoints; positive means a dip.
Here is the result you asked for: 0.62 nm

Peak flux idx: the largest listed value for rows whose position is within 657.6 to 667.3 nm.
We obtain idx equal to 121.7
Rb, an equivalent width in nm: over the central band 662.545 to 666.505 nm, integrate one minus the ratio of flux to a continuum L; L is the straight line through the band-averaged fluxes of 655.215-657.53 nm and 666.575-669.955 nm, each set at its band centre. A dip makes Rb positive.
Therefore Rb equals 0.60 nm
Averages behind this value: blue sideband 81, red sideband 48.8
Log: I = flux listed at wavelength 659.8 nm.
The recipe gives 59.66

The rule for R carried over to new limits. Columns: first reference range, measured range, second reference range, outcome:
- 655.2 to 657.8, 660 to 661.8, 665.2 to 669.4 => 0.477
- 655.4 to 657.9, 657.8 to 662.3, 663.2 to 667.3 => 0.709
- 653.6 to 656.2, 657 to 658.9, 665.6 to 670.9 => -0.095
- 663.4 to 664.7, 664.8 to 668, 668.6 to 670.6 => -0.005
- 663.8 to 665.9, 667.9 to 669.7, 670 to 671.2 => 0.070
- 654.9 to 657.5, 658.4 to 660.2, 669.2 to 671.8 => 0.359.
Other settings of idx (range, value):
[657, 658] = 77.3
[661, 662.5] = 50.85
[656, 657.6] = 257.1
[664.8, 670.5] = 57.84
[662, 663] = 50.77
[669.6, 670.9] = 62.04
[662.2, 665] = 69.84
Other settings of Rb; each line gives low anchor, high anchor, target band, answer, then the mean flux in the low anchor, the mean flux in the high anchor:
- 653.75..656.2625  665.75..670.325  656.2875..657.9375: -0.05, 69.8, 48.8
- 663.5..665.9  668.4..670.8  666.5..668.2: -0.05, 51.5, 47.4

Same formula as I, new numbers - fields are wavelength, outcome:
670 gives 53.26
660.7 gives 53.32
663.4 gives 45.45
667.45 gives 57.84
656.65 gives 57.89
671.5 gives 78.34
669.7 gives 43.22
